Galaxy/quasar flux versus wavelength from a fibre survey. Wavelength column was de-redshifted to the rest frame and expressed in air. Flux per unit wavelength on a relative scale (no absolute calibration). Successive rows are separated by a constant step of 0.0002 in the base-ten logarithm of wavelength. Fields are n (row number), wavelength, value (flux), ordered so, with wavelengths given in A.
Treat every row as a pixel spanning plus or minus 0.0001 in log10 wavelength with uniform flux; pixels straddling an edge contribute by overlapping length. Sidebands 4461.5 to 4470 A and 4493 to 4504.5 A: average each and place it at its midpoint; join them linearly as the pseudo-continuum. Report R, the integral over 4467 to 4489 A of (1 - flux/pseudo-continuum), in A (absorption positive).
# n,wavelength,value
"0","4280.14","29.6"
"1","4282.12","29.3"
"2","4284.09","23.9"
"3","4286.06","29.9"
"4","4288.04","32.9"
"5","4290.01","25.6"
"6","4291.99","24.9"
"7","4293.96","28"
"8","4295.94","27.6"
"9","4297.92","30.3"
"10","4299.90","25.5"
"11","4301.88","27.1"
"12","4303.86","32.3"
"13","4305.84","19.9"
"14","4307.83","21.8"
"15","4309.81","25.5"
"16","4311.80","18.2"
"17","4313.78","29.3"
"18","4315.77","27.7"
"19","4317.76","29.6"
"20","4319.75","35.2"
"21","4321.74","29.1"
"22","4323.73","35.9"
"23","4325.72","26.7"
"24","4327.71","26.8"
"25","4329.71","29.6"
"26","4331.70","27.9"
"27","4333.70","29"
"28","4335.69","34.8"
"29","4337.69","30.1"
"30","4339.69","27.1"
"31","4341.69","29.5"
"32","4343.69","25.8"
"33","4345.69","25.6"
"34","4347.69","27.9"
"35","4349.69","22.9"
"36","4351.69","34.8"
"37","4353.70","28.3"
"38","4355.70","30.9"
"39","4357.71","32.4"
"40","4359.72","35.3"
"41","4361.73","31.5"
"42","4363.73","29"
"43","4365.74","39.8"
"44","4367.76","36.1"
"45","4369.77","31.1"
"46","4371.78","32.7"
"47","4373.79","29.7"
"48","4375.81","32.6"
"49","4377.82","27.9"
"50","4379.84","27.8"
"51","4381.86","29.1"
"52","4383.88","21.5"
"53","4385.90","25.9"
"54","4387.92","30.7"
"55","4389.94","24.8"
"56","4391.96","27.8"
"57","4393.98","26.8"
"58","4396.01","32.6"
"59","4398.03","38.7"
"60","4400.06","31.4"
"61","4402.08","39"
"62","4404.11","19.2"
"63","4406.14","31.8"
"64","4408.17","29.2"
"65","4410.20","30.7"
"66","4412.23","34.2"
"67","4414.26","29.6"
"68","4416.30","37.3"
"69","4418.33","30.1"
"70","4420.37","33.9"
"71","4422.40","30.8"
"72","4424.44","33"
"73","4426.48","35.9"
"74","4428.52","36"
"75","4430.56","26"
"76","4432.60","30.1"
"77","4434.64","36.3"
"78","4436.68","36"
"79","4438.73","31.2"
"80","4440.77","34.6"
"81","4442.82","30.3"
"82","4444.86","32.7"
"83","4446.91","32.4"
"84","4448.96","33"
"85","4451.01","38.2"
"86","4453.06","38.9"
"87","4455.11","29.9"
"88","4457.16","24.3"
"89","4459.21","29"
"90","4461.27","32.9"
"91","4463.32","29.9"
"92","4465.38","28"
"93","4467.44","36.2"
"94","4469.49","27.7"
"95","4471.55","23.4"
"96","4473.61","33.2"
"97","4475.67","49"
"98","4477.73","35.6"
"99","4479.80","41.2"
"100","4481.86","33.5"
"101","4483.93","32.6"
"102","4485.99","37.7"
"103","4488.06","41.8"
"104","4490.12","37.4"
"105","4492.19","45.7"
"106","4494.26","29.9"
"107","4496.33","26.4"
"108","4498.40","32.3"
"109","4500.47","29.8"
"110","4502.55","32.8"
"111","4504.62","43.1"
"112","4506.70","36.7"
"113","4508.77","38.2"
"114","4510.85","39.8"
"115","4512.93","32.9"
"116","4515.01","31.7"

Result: -3.1 A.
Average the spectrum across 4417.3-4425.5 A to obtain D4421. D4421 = 32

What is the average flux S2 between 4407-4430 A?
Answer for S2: 32.6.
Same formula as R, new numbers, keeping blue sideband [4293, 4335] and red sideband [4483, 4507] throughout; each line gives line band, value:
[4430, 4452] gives 0.2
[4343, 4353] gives 0.6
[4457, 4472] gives 2.1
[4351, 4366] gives -1.3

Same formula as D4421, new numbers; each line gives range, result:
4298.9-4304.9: 28.3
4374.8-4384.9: 27.8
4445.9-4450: 32.7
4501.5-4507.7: 37.5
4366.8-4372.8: 33.3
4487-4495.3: 38.7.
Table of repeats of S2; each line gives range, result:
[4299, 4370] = 29.2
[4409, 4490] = 33.3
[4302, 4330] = 27.6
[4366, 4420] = 30.5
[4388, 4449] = 31.8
